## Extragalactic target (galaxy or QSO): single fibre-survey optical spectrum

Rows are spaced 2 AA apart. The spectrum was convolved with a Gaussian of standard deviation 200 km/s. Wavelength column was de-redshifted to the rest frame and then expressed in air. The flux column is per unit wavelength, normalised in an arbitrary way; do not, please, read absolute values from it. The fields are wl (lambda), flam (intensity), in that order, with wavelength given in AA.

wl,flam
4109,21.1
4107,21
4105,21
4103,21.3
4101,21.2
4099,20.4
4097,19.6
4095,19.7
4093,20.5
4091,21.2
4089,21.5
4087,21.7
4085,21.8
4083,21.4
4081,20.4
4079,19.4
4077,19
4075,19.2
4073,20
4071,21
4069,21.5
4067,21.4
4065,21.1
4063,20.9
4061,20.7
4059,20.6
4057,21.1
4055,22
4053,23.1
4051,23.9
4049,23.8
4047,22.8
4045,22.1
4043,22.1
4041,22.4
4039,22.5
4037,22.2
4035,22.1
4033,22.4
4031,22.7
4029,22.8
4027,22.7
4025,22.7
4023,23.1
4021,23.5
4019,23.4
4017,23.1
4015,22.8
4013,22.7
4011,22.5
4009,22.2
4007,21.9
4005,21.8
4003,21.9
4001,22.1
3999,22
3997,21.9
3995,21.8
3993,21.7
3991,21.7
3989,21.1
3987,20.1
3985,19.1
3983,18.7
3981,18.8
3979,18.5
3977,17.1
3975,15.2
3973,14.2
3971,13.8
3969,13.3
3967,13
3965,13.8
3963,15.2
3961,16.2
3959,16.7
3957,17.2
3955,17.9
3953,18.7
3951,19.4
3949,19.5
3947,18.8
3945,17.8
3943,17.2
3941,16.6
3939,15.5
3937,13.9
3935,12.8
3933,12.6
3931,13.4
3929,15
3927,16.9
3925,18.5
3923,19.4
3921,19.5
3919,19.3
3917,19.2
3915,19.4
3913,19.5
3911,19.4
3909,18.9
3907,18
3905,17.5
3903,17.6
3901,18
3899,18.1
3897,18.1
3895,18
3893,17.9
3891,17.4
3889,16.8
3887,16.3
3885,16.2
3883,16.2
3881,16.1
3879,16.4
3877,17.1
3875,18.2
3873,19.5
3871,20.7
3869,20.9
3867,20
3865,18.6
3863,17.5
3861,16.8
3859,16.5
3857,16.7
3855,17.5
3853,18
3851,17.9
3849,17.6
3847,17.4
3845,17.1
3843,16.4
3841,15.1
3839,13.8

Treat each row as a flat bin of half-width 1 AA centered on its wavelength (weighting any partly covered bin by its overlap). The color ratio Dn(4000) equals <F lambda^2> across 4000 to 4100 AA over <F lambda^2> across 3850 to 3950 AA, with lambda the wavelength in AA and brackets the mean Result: 1.3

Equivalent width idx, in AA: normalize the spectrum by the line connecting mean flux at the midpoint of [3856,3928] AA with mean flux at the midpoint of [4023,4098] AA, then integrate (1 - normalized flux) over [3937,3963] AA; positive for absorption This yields 2.5 AA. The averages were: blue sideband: 18.1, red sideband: 21.5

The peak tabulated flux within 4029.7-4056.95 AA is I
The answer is 23.9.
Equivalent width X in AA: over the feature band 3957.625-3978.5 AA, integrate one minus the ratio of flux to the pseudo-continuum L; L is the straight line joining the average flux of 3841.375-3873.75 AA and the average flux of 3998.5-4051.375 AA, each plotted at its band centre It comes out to 6.0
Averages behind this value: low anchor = 18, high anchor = 22.6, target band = 15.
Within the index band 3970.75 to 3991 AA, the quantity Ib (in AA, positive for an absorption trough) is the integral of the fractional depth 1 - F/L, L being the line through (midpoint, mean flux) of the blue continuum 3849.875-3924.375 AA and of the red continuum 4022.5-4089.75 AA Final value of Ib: 2.1 AA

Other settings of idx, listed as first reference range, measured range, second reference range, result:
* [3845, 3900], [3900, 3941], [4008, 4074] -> 3.82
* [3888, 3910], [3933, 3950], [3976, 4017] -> 2.64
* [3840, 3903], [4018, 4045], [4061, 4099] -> -3.70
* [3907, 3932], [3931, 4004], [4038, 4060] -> 8.12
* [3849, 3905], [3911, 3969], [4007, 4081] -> 7.29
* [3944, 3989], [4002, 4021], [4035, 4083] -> -3.30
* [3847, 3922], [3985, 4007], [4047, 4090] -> -1.68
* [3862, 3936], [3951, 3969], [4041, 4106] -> 2.66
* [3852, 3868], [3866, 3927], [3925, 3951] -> -4.76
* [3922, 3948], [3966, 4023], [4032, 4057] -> -1.09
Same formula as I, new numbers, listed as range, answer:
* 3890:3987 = 20.1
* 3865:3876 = 20.9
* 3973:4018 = 23.1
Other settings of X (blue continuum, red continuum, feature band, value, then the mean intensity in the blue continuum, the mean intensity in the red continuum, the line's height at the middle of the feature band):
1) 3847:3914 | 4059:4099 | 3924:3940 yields 3.2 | 17.9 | 20.6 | 18.6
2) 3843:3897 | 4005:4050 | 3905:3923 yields 0.0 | 17.6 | 22.6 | 19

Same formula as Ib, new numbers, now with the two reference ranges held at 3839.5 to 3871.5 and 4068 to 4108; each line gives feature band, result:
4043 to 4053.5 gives -1.5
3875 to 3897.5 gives 1.4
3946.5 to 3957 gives 0.1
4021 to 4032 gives -1.7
